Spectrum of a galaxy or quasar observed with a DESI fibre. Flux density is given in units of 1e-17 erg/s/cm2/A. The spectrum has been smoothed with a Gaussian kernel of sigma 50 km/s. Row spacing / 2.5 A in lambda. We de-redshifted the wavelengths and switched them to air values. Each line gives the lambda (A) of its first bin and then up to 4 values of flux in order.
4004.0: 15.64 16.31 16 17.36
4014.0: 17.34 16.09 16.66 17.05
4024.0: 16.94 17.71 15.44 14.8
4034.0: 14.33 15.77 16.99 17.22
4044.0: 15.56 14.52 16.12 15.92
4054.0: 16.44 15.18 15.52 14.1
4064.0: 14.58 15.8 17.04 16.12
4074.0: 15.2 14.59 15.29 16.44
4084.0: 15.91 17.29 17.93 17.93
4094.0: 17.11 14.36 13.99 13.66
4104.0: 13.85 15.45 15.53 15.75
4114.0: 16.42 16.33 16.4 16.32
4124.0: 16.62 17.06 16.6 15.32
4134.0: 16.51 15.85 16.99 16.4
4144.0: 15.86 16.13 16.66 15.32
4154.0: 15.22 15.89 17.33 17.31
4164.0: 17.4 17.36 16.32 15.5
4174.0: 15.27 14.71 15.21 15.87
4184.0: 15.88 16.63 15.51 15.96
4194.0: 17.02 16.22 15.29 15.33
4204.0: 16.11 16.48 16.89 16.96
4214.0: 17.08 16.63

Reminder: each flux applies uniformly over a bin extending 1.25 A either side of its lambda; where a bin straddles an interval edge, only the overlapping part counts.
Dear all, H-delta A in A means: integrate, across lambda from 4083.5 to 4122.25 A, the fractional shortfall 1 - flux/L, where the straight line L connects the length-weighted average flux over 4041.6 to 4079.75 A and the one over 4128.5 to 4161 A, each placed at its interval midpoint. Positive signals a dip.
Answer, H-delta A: -0.1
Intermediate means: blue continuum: 15.5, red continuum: 16.2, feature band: 15.9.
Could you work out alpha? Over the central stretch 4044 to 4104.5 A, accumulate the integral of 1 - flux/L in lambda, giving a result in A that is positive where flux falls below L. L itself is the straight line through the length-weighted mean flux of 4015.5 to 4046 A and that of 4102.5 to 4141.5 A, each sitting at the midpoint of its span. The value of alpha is 1.8 A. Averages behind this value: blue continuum 16.2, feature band 15.6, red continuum 16.1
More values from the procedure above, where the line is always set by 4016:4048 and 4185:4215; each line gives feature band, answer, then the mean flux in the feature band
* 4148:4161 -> 0.1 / 16.1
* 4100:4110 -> 1.0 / 14.6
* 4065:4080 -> 0.4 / 15.7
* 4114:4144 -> -0.3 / 16.4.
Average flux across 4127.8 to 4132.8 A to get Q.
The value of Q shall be 16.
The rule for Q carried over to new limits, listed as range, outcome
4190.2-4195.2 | 16.5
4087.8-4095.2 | 17.7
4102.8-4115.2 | 15.4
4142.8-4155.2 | 15.8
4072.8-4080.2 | 15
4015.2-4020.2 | 16.4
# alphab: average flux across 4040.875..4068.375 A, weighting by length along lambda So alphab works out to 15.5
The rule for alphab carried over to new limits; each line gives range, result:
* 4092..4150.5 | 15.9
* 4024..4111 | 15.7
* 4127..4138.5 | 16.2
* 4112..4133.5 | 16.4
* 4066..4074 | 16.2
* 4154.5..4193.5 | 16.1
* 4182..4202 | 16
